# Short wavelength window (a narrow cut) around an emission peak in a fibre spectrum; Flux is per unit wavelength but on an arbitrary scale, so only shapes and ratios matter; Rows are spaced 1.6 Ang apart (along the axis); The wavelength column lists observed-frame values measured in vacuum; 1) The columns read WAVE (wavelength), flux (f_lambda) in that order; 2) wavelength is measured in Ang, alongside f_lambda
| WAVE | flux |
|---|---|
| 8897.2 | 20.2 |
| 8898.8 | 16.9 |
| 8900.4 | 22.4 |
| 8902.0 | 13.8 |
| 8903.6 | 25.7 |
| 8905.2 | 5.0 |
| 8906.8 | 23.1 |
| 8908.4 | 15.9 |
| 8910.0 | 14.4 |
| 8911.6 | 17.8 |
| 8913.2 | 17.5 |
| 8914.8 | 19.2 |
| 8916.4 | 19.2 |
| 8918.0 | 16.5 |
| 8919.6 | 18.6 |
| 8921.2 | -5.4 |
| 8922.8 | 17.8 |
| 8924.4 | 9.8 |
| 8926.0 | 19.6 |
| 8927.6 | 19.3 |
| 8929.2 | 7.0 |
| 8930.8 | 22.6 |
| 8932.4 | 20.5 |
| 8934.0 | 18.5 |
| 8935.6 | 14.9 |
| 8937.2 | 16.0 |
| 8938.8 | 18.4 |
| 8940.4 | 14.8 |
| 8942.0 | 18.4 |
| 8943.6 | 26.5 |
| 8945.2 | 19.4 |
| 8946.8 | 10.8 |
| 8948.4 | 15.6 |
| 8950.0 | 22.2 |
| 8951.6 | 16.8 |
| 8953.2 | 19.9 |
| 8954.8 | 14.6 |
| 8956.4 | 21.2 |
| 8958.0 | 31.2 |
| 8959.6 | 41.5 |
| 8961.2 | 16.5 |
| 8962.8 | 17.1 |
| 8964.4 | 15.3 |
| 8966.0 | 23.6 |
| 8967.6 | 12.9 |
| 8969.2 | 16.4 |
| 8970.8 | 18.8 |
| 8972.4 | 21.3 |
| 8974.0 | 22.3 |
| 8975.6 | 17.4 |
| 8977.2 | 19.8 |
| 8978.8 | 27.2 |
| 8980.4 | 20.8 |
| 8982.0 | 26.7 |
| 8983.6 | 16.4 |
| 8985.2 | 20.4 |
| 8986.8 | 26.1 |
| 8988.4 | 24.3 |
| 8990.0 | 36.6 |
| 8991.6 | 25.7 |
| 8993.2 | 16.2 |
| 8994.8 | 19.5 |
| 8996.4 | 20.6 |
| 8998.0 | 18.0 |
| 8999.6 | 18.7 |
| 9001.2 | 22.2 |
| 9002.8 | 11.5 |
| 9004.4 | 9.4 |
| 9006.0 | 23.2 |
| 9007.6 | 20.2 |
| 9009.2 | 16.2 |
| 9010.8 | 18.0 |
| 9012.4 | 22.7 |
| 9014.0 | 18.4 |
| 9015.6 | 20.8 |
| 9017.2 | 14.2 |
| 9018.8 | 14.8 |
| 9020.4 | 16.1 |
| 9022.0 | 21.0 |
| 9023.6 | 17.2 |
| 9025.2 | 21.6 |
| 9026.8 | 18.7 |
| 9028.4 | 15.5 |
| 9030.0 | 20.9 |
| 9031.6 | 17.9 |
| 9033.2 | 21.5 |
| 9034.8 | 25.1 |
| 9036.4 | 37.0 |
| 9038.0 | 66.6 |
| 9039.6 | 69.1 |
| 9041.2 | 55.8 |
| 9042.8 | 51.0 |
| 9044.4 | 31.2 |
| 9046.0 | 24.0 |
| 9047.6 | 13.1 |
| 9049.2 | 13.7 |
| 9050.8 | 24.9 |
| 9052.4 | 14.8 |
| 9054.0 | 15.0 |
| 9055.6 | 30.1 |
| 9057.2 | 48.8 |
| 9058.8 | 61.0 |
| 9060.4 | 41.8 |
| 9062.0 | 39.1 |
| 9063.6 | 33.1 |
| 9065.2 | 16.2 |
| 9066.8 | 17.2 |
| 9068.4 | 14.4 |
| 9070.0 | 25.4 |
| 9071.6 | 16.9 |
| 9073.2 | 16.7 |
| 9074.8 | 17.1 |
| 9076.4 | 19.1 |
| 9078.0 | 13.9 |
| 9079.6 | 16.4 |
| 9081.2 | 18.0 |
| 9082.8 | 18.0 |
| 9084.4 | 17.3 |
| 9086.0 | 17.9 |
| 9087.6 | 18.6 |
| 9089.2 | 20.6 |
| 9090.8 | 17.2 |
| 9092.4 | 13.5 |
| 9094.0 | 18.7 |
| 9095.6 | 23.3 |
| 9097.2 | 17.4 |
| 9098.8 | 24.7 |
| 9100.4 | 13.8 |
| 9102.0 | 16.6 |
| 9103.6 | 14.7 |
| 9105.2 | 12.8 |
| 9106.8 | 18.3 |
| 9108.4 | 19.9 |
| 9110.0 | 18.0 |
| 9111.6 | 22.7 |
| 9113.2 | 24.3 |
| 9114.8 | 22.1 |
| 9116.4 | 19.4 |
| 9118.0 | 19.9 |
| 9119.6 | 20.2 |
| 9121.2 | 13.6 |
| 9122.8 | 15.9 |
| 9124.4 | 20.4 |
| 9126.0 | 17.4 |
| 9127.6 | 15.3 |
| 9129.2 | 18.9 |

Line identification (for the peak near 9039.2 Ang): [S II]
